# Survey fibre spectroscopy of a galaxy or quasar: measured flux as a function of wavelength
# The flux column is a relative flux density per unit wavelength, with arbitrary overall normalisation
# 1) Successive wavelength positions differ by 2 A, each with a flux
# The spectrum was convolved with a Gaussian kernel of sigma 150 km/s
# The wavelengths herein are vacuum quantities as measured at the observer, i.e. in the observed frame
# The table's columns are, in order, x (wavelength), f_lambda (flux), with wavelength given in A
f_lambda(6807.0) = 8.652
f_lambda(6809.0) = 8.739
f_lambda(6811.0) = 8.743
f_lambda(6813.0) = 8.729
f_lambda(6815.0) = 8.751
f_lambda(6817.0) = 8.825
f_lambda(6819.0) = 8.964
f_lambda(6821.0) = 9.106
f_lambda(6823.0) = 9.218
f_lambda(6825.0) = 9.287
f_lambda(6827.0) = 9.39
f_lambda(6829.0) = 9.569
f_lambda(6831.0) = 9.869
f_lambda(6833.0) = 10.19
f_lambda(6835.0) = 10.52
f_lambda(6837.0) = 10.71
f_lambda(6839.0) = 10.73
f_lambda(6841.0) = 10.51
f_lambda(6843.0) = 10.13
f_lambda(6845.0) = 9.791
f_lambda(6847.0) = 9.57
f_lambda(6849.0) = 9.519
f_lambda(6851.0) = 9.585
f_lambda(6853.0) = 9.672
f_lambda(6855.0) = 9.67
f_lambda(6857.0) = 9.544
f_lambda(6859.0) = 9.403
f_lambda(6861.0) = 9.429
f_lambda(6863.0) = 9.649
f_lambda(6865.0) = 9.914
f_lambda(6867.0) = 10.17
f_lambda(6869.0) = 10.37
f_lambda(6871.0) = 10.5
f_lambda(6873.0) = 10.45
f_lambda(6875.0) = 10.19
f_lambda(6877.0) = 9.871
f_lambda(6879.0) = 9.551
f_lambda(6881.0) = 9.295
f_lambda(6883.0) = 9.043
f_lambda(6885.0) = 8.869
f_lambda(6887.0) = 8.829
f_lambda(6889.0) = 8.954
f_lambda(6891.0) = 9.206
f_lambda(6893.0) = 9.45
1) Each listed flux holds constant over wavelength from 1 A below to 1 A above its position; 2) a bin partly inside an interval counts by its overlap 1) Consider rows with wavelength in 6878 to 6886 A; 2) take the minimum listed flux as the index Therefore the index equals 8.869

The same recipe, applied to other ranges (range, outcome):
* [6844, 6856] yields 9.519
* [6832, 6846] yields 9.791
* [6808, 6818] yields 8.729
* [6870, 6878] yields 9.871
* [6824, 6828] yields 9.287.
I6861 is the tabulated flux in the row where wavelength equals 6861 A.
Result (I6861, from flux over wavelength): 9.429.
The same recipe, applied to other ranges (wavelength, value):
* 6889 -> 8.954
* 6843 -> 10.13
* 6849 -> 9.519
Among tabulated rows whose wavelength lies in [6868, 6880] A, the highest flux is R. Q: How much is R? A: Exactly 10.5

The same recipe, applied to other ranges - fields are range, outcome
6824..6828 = 9.39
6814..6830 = 9.569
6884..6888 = 8.869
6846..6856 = 9.672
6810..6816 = 8.751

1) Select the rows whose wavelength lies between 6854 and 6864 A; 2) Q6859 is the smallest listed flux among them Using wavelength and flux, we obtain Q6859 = 9.403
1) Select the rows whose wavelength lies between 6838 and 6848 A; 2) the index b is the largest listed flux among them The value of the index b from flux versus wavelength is 10.73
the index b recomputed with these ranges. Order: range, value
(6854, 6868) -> 10.17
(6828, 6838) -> 10.71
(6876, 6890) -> 9.871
